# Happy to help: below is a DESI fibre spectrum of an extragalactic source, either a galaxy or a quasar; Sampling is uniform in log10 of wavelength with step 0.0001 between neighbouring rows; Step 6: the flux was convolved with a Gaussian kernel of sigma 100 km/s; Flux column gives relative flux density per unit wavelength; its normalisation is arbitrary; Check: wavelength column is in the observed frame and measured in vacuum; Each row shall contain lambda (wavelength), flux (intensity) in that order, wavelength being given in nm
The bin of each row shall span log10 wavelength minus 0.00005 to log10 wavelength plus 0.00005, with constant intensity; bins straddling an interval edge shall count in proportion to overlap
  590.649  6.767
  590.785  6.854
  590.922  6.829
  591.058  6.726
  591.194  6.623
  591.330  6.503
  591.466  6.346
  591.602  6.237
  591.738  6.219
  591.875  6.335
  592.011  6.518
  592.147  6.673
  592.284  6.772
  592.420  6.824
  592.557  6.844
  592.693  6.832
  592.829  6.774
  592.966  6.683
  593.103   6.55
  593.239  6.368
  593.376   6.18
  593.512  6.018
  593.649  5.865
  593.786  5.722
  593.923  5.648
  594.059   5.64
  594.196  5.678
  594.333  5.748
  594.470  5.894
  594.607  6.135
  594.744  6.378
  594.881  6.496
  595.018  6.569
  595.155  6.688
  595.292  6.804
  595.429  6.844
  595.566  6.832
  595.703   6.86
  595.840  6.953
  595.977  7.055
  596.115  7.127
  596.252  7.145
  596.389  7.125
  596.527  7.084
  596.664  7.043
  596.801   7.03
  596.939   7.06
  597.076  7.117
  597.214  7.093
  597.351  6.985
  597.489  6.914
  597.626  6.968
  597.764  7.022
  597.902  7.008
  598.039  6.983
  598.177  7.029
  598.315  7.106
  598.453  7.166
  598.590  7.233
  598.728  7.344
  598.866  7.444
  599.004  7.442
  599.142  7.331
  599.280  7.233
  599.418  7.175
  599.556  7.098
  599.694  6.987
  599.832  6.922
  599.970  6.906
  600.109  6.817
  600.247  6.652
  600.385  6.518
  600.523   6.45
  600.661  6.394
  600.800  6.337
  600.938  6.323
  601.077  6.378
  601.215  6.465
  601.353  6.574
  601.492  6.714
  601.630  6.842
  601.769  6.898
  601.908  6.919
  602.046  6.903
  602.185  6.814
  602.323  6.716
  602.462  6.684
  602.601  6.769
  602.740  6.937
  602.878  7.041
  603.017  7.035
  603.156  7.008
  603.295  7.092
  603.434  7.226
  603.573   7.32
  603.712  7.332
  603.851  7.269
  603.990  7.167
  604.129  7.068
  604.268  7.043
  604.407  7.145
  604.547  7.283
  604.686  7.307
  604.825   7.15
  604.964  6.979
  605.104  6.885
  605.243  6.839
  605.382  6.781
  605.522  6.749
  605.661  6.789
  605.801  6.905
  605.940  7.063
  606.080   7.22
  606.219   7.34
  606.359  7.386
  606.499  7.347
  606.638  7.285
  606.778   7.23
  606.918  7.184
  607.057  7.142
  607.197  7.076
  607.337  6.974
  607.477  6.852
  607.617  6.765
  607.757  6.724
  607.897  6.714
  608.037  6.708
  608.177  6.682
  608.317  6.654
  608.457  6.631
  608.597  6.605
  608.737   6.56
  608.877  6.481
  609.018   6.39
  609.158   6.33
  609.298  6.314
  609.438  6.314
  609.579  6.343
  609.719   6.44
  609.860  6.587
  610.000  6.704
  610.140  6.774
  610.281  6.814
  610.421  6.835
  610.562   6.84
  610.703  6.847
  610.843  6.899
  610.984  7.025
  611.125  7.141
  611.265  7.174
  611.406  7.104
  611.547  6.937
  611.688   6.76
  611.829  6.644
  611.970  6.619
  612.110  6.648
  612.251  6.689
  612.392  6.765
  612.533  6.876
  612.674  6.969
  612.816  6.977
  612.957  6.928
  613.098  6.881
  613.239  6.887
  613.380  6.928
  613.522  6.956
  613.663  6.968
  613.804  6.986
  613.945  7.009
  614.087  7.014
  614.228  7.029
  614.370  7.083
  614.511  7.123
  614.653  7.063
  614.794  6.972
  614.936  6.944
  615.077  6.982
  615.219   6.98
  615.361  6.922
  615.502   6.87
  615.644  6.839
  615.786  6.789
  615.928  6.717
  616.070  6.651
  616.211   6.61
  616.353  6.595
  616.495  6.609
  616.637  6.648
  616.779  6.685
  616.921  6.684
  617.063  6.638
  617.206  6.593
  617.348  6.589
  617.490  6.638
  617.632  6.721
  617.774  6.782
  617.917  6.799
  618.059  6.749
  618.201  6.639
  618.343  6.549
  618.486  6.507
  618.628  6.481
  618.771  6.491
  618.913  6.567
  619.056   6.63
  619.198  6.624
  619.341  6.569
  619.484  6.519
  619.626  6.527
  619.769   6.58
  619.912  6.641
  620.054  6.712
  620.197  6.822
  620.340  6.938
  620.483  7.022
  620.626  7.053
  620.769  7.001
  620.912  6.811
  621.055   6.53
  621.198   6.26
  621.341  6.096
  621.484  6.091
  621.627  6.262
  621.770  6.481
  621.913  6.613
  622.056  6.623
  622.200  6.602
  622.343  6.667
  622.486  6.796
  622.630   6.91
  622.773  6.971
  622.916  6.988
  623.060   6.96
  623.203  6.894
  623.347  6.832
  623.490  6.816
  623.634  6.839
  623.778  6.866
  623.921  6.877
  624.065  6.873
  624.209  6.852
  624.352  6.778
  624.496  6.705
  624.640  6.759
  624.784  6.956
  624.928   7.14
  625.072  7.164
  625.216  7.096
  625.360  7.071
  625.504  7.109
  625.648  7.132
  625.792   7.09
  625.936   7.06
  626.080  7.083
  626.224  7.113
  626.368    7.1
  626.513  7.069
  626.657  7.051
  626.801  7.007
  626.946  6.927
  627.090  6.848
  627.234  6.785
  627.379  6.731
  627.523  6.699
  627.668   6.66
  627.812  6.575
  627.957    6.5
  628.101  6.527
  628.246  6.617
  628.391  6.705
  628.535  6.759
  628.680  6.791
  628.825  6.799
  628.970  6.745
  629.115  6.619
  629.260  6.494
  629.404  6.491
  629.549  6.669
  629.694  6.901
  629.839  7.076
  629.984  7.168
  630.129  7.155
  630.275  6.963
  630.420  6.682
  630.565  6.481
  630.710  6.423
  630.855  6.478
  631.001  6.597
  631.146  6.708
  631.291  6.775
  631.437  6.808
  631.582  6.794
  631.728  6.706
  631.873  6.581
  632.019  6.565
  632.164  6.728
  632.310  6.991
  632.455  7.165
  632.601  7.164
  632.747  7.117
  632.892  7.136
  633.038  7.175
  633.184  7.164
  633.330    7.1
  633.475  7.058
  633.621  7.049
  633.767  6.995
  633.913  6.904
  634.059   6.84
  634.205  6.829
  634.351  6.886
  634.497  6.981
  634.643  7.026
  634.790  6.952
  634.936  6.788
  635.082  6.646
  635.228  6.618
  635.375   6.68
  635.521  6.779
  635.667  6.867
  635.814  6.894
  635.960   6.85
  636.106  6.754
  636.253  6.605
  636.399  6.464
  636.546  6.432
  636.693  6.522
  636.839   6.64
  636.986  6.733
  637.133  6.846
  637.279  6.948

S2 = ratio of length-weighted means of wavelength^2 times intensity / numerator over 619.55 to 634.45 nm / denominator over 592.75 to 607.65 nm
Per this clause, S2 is 1.09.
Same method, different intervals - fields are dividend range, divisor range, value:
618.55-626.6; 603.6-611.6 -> 1.03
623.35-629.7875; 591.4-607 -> 1.10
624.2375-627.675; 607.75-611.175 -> 1.11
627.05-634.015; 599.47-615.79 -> 1.07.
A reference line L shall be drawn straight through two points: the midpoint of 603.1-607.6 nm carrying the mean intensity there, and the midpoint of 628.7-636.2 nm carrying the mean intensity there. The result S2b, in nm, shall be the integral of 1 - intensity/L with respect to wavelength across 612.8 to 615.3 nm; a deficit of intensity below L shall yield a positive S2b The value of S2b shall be 0.012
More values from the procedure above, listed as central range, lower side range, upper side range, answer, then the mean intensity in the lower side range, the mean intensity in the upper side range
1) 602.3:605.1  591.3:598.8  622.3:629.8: -0.15 nm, 6.66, 6.86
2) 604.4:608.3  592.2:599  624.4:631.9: -0.15 nm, 6.72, 6.83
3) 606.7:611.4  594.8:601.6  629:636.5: 0.09 nm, 6.91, 6.83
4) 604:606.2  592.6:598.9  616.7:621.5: -0.12 nm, 6.7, 6.64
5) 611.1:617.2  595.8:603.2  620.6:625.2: -0.04 nm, 6.93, 6.75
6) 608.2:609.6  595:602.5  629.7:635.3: 0.09 nm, 6.91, 6.88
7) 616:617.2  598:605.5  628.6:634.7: 0.05 nm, 6.95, 6.85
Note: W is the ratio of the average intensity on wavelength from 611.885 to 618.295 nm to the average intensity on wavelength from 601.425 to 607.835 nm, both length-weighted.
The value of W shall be 1.0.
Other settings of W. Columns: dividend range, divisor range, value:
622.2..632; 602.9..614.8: 0.99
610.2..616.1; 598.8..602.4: 1.01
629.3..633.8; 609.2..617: 1.01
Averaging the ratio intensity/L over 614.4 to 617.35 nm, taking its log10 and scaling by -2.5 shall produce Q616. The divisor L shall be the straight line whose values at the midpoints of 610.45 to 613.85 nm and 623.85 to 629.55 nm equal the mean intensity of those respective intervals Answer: 0.01 mag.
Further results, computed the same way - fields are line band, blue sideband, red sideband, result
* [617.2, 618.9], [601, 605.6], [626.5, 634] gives 0.04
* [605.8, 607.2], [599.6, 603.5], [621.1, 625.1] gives -0.07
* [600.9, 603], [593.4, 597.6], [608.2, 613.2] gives -0.02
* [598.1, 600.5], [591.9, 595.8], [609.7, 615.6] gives -0.08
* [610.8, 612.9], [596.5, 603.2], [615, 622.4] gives -0.02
